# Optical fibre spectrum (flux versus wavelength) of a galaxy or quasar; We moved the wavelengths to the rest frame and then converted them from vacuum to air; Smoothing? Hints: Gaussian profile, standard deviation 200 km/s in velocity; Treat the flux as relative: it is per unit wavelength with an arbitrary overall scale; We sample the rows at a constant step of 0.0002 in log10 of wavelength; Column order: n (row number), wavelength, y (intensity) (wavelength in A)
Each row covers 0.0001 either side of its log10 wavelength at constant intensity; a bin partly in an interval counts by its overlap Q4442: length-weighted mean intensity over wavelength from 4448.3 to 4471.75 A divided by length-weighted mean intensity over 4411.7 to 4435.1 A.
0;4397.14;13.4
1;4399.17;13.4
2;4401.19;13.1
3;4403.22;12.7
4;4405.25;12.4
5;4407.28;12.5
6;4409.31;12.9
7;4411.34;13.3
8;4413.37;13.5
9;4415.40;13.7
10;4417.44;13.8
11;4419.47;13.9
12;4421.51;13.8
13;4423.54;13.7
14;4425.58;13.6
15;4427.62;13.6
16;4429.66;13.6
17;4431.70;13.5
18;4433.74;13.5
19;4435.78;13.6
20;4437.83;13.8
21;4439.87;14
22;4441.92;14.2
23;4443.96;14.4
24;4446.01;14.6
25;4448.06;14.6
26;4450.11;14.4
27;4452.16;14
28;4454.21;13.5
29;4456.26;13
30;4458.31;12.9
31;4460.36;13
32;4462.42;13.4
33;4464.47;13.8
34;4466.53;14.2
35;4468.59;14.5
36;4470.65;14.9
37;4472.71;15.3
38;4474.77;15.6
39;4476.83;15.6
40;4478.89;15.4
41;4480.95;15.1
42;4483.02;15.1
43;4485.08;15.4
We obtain 1.01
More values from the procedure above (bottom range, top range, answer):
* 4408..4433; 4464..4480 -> 1.10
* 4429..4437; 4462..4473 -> 1.06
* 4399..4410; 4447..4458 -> 1.08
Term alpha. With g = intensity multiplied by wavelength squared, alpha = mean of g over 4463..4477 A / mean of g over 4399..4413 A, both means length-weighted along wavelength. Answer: 1.2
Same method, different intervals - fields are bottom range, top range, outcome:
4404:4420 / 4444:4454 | 1.10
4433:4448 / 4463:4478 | 1.07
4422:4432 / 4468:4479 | 1.14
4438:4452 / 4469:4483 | 1.08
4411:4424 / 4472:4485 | 1.15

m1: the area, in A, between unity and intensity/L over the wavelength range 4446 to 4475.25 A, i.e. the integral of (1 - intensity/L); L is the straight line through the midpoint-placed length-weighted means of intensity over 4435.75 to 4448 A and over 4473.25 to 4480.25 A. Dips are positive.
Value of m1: 1.6 A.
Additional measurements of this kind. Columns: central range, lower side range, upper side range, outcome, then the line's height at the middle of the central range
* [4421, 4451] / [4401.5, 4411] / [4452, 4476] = -1.22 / 13.4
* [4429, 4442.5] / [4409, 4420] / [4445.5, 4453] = 0.32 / 14.1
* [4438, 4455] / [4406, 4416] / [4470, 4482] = 0.16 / 14.3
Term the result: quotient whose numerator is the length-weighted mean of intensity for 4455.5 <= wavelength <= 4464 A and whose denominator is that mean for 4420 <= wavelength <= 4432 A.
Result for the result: 0.96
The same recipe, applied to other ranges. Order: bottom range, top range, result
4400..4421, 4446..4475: 1.06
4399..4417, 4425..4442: 1.05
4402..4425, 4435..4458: 1.05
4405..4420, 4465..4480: 1.13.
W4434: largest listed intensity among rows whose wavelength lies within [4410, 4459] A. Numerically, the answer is 14.6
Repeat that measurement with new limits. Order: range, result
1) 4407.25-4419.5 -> 13.9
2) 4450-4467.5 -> 14.4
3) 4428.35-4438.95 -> 13.8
